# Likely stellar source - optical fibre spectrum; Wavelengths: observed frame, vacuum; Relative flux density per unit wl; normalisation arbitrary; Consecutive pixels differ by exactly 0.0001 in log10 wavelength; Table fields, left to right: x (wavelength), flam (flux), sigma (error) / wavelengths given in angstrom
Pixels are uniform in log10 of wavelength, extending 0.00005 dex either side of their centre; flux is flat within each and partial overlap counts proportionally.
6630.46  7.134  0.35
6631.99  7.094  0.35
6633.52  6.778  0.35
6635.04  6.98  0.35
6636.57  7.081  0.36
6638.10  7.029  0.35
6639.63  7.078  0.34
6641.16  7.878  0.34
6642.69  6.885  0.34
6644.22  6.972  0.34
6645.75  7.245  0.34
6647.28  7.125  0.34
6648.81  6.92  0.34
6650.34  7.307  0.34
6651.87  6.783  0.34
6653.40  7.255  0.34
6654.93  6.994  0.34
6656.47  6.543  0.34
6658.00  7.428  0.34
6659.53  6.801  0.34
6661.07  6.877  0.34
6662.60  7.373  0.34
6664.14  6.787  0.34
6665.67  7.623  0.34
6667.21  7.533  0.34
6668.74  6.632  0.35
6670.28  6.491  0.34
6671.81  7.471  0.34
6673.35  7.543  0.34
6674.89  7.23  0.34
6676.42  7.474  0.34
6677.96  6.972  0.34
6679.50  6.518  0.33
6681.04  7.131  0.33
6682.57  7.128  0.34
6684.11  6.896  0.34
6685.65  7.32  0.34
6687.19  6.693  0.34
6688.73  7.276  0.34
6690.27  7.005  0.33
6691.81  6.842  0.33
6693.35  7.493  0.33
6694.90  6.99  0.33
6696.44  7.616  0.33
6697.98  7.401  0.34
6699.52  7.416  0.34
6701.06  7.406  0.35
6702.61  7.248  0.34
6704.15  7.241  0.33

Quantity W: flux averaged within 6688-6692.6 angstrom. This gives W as 7.04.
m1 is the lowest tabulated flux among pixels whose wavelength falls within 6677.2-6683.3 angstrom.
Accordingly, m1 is 6.518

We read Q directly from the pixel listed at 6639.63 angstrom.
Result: 7.078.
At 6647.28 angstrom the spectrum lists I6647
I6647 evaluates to 7.125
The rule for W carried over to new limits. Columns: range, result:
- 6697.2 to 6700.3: 7.43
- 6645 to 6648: 7.19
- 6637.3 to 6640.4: 7.05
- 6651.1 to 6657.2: 6.89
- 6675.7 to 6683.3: 7.04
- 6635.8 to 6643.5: 7.18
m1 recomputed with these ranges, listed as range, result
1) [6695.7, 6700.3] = 7.401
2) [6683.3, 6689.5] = 6.693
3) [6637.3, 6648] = 6.885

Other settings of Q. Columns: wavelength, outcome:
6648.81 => 6.92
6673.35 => 7.543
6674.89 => 7.23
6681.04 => 7.131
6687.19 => 6.693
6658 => 7.428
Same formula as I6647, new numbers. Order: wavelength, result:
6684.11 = 6.896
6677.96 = 6.972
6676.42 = 7.474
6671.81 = 7.471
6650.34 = 7.307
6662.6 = 7.373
